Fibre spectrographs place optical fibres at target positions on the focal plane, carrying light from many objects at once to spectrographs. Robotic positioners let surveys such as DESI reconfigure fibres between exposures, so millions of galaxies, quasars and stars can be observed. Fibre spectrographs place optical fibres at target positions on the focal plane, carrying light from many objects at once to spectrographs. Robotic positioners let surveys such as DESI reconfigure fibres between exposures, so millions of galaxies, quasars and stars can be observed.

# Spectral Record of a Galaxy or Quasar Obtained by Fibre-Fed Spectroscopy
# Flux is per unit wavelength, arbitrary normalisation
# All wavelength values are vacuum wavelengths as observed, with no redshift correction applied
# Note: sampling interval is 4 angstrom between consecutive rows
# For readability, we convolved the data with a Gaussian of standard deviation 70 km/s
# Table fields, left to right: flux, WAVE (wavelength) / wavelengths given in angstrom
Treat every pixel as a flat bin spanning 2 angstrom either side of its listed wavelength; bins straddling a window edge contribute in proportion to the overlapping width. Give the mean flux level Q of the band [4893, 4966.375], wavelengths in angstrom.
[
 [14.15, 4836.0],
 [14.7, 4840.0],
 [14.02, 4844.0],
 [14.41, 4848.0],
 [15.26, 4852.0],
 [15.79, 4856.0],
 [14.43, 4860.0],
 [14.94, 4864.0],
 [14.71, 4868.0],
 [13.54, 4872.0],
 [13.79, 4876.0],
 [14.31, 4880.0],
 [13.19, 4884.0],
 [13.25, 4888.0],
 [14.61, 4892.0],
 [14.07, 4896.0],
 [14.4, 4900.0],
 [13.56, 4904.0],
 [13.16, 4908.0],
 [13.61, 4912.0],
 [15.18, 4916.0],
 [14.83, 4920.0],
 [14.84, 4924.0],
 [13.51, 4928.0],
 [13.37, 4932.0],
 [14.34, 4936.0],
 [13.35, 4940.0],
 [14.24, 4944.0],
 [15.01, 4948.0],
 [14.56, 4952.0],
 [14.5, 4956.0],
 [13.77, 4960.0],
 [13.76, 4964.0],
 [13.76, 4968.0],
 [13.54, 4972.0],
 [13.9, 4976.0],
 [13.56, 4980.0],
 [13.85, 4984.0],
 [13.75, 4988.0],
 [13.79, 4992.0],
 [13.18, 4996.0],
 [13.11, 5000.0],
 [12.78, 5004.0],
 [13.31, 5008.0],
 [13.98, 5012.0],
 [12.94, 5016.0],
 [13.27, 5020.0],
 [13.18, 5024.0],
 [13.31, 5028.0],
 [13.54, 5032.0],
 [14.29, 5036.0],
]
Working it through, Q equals 14.1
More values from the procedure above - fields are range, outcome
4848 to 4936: 14.2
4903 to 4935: 14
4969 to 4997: 13.7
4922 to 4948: 14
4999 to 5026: 13.2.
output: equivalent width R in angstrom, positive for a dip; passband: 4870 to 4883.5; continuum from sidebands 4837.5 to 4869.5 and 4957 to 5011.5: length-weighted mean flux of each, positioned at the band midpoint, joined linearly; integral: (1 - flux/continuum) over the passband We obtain 0.7 angstrom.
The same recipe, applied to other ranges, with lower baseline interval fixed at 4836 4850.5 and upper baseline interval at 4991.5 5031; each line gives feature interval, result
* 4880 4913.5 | 0.61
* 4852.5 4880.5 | -0.64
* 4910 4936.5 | -0.73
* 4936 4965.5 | -1.12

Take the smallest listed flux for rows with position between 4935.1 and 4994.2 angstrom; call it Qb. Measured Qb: 13.35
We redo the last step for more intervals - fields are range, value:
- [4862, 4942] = 13.16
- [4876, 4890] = 13.19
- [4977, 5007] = 12.78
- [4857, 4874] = 13.54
